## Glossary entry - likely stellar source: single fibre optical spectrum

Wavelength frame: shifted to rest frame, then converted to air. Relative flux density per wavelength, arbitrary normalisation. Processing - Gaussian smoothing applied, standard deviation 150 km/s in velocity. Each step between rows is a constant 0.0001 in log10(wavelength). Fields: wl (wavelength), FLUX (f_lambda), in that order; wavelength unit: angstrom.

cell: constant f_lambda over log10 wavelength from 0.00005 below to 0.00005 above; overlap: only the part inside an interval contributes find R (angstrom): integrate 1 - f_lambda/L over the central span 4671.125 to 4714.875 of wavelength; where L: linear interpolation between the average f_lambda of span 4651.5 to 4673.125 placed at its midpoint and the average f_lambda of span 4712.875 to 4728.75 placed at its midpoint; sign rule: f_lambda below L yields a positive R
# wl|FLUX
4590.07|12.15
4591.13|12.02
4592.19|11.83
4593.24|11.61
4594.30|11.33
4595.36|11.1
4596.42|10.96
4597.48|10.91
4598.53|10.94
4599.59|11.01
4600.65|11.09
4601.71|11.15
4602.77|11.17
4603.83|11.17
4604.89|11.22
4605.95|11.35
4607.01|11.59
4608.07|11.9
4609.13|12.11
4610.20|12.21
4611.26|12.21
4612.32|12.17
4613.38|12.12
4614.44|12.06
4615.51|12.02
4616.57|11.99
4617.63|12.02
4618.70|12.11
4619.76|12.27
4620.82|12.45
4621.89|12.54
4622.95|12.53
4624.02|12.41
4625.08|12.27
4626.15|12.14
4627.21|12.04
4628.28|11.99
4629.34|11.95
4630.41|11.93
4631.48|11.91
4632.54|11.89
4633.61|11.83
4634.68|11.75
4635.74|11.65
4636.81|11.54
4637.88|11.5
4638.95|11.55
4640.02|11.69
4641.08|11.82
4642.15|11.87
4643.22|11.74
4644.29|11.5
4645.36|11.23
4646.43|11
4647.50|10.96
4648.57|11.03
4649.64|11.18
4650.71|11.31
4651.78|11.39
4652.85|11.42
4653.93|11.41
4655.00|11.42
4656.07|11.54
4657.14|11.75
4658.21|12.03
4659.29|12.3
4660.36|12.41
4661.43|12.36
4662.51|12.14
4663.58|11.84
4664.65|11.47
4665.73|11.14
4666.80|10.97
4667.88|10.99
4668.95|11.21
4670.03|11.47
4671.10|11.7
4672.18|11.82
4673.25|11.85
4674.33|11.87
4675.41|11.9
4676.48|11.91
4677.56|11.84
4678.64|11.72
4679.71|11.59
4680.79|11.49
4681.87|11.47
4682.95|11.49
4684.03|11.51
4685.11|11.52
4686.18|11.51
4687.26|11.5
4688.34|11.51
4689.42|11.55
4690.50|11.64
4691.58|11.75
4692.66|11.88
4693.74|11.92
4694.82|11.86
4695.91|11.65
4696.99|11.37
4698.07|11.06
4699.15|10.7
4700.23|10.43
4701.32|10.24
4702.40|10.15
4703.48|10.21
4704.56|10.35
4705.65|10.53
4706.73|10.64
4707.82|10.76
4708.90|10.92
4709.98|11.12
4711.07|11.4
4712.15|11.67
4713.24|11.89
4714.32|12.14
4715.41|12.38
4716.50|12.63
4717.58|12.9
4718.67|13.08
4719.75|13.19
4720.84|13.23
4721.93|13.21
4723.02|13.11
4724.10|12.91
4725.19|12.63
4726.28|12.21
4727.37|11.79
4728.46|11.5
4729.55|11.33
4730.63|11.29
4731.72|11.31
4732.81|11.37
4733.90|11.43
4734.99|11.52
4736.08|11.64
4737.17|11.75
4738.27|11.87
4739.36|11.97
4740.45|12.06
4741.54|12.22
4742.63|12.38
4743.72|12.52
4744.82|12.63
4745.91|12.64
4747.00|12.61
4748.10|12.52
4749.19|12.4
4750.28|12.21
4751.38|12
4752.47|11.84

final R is 2.82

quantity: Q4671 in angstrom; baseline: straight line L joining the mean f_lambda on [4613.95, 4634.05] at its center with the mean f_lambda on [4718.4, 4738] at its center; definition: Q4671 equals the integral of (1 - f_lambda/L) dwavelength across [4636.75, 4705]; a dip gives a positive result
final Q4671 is 3.7 angstrom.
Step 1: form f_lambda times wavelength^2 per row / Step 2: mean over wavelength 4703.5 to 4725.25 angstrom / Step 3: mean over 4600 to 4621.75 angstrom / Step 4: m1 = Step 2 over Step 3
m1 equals 1.1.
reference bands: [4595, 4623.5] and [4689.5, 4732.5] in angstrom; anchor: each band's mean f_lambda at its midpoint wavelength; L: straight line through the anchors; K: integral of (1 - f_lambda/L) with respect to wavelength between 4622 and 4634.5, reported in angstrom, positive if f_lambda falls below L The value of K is -0.4 angstrom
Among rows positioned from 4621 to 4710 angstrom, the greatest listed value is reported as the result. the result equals 12.54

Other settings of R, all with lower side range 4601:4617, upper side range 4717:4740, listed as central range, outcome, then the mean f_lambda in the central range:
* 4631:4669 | 1.0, 11.6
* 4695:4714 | 1.8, 10.9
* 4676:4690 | 0.5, 11.6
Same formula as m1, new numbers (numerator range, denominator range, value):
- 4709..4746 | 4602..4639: 1.06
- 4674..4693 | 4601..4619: 1.02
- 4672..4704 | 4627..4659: 1.00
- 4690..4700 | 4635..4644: 1.01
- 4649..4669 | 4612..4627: 0.97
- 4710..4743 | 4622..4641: 1.06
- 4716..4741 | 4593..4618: 1.11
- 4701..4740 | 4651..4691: 1.03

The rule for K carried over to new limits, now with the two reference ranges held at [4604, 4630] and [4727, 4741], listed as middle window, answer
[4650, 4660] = 0.2 angstrom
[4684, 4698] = 0.2 angstrom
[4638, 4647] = 0.3 angstrom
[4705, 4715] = 0.4 angstrom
